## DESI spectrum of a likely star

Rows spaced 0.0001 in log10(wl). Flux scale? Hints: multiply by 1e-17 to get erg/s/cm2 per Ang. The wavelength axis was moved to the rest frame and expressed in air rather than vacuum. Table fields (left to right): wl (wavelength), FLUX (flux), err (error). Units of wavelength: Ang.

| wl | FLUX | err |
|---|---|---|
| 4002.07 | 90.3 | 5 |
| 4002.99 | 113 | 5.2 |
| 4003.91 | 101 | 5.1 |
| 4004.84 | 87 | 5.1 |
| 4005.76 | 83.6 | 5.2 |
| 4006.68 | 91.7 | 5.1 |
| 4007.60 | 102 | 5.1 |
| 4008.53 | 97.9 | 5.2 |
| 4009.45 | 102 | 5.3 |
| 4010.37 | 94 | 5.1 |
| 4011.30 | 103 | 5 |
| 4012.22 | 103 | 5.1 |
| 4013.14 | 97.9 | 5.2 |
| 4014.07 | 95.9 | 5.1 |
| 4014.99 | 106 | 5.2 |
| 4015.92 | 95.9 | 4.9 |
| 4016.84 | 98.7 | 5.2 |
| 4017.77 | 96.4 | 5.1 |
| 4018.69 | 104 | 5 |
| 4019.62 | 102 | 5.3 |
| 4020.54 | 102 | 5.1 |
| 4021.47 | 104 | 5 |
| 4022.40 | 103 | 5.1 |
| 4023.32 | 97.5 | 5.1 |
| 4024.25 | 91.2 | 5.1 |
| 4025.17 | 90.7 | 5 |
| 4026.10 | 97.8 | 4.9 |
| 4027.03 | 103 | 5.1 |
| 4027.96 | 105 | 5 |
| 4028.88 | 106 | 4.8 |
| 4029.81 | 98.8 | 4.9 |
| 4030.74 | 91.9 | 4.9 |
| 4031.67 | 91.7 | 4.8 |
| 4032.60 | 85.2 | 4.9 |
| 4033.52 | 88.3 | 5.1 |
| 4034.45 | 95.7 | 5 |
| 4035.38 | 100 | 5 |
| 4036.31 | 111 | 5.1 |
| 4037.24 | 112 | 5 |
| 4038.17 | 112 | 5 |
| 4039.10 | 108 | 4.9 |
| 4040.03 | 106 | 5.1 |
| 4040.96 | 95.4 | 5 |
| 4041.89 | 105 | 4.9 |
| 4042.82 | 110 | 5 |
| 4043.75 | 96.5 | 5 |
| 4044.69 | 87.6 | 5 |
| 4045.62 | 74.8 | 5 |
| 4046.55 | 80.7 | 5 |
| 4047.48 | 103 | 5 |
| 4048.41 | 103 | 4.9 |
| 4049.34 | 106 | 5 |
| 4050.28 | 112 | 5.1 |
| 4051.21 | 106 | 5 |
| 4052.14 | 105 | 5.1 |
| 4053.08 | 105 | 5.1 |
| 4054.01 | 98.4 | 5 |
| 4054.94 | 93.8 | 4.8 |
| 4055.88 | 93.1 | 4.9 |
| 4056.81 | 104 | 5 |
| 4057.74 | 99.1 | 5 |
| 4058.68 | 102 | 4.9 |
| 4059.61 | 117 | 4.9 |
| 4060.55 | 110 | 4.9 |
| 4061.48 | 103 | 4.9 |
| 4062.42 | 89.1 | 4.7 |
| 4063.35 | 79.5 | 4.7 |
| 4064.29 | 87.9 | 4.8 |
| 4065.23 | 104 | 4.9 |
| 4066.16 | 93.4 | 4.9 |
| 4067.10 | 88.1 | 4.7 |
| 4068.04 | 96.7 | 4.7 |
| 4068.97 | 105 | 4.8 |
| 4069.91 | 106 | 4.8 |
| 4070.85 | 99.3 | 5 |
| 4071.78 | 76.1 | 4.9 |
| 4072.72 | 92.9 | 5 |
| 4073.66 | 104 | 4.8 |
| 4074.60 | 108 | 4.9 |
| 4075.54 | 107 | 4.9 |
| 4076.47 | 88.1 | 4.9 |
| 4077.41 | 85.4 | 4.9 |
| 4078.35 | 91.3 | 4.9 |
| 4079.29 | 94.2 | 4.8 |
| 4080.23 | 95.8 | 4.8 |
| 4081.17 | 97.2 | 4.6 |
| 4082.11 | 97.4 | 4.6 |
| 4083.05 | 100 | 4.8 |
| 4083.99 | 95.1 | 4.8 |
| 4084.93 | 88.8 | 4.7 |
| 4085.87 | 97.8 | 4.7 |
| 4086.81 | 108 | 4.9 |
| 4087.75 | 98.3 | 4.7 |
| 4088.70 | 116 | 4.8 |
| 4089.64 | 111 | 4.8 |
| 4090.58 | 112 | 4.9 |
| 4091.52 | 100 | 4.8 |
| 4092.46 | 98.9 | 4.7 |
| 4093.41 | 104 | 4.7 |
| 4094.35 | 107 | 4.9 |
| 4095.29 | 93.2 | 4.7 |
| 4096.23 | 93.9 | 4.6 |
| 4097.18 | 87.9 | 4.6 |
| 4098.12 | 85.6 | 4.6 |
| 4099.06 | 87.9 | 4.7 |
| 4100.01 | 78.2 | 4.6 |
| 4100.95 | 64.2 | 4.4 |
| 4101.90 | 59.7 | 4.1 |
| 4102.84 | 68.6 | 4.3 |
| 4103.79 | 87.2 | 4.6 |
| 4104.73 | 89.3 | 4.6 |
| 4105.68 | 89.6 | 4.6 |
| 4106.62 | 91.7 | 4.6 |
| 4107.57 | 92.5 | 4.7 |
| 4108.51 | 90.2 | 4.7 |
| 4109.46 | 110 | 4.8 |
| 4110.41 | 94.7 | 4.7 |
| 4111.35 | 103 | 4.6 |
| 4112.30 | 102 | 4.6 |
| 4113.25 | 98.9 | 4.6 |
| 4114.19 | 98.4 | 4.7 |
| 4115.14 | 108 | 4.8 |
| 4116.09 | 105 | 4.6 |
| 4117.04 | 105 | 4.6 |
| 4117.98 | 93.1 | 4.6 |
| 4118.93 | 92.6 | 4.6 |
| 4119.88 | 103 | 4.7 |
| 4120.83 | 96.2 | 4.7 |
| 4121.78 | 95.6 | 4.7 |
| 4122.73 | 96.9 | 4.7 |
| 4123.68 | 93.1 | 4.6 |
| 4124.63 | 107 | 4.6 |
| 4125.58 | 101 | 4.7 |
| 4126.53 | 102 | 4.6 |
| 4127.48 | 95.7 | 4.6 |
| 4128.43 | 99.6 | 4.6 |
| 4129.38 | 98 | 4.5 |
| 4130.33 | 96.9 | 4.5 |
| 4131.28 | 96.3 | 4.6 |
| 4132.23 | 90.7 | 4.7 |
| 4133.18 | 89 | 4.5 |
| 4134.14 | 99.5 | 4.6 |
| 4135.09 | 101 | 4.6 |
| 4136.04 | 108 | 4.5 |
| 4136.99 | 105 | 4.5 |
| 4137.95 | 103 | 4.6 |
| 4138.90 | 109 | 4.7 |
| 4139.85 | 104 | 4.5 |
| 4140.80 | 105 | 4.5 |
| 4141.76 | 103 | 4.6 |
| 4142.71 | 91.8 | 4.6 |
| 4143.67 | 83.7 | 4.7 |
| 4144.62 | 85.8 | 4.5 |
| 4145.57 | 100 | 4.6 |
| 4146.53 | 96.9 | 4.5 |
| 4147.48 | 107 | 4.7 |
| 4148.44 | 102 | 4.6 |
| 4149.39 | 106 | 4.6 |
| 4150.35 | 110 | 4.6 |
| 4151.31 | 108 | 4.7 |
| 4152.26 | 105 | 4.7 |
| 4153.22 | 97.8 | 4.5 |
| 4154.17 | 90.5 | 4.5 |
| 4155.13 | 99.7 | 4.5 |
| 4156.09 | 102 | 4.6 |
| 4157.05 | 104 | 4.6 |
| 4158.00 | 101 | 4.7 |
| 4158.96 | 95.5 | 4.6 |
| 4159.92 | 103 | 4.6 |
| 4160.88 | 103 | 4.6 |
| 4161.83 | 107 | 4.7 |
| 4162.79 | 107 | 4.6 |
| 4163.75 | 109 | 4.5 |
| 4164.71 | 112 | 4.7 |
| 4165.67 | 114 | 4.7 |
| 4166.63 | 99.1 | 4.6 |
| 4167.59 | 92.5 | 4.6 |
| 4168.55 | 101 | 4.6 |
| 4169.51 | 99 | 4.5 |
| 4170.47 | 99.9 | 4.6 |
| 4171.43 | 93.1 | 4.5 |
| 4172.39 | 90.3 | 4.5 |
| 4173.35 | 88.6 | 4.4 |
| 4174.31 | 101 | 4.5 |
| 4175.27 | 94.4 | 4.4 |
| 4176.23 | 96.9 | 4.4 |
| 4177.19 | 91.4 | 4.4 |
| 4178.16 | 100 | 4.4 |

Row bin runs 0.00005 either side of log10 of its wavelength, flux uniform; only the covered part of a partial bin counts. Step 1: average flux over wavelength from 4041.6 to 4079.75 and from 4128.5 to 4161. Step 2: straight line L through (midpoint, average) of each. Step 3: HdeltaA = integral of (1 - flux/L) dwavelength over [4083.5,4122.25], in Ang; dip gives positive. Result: 1.5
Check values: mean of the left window 97.8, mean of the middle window 95.2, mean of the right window 100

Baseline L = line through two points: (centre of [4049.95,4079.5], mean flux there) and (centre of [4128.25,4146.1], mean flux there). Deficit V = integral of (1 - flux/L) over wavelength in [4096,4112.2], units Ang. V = 1.9 Ang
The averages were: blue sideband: 98.2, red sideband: 98.4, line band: 86.9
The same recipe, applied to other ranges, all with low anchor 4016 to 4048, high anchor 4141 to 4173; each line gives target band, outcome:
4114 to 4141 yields 0.1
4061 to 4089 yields 0.8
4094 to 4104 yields 1.7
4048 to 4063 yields -0.6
